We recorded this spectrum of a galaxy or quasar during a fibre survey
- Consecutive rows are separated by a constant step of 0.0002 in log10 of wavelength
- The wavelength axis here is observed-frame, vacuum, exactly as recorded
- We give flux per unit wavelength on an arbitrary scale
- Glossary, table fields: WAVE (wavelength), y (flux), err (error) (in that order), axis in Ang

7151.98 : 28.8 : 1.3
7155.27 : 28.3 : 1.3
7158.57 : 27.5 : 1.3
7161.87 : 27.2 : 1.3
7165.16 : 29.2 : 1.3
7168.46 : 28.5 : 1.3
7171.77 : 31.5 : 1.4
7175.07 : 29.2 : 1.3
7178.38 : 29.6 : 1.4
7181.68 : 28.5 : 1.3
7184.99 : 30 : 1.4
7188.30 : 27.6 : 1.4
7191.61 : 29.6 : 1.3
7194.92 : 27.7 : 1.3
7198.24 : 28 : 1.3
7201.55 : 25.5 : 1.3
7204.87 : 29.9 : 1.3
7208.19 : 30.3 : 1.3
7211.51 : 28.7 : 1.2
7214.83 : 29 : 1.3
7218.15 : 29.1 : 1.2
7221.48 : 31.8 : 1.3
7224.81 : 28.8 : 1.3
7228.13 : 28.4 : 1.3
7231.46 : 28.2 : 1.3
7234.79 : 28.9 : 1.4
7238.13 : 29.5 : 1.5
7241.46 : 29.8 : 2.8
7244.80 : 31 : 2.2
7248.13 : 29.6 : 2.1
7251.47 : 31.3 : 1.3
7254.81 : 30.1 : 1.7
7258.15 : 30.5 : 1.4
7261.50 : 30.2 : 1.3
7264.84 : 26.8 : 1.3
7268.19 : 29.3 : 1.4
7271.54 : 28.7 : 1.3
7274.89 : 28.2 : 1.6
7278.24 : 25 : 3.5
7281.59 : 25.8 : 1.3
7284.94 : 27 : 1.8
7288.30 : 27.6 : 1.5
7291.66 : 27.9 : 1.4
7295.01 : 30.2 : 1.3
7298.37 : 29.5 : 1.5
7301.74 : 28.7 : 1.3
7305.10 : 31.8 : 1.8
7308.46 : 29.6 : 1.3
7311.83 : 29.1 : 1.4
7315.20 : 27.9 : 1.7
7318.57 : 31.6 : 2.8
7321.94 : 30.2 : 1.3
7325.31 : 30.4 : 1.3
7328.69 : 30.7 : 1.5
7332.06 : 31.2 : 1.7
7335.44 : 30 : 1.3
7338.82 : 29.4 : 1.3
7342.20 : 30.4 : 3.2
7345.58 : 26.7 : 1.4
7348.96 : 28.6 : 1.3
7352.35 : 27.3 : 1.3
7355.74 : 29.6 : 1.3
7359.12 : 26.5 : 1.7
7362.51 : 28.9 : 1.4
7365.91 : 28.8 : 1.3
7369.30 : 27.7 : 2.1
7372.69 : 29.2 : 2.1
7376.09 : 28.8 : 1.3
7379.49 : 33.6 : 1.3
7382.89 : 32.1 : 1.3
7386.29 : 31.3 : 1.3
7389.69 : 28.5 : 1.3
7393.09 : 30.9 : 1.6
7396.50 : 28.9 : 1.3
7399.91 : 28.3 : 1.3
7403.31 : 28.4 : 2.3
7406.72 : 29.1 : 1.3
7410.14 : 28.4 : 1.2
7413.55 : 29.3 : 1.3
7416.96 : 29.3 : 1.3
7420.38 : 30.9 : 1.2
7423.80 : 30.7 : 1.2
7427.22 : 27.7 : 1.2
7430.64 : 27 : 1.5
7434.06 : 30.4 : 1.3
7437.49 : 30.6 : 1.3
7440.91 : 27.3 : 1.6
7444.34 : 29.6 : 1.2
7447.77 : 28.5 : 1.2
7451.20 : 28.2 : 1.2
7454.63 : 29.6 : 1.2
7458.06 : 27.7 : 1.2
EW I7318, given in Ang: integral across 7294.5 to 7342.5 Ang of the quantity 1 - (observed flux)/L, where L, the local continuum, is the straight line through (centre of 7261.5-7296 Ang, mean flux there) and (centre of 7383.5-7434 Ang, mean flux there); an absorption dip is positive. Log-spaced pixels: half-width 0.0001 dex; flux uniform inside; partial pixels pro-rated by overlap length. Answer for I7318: -3.1 Ang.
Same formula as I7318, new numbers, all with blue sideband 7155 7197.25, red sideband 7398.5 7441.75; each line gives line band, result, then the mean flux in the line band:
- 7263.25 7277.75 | 0.5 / 28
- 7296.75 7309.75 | -0.4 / 29.9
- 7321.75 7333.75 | -0.7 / 30.7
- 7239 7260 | -1.1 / 30.3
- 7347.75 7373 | 0.6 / 28.3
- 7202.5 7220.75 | -0.3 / 29.4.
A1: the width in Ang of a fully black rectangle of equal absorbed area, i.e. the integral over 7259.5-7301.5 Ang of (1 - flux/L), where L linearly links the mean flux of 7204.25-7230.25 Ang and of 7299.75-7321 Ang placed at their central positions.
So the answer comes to 2.3 Ang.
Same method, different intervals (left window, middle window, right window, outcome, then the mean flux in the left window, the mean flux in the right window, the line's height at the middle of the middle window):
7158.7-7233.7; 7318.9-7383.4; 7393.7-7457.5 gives -1.1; 28.9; 29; 29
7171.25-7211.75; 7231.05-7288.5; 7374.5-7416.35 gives 0.8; 28.9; 29.8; 29.2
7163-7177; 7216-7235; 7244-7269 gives 0.3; 29.5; 29.8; 29.7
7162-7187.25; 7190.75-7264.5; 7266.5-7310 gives -1.1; 29.3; 28.4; 28.9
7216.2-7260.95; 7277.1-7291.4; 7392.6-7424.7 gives 1.5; 29.8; 29.3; 29.7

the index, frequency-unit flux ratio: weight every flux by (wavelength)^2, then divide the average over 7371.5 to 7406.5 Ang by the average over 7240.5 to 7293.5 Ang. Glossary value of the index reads 1.1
